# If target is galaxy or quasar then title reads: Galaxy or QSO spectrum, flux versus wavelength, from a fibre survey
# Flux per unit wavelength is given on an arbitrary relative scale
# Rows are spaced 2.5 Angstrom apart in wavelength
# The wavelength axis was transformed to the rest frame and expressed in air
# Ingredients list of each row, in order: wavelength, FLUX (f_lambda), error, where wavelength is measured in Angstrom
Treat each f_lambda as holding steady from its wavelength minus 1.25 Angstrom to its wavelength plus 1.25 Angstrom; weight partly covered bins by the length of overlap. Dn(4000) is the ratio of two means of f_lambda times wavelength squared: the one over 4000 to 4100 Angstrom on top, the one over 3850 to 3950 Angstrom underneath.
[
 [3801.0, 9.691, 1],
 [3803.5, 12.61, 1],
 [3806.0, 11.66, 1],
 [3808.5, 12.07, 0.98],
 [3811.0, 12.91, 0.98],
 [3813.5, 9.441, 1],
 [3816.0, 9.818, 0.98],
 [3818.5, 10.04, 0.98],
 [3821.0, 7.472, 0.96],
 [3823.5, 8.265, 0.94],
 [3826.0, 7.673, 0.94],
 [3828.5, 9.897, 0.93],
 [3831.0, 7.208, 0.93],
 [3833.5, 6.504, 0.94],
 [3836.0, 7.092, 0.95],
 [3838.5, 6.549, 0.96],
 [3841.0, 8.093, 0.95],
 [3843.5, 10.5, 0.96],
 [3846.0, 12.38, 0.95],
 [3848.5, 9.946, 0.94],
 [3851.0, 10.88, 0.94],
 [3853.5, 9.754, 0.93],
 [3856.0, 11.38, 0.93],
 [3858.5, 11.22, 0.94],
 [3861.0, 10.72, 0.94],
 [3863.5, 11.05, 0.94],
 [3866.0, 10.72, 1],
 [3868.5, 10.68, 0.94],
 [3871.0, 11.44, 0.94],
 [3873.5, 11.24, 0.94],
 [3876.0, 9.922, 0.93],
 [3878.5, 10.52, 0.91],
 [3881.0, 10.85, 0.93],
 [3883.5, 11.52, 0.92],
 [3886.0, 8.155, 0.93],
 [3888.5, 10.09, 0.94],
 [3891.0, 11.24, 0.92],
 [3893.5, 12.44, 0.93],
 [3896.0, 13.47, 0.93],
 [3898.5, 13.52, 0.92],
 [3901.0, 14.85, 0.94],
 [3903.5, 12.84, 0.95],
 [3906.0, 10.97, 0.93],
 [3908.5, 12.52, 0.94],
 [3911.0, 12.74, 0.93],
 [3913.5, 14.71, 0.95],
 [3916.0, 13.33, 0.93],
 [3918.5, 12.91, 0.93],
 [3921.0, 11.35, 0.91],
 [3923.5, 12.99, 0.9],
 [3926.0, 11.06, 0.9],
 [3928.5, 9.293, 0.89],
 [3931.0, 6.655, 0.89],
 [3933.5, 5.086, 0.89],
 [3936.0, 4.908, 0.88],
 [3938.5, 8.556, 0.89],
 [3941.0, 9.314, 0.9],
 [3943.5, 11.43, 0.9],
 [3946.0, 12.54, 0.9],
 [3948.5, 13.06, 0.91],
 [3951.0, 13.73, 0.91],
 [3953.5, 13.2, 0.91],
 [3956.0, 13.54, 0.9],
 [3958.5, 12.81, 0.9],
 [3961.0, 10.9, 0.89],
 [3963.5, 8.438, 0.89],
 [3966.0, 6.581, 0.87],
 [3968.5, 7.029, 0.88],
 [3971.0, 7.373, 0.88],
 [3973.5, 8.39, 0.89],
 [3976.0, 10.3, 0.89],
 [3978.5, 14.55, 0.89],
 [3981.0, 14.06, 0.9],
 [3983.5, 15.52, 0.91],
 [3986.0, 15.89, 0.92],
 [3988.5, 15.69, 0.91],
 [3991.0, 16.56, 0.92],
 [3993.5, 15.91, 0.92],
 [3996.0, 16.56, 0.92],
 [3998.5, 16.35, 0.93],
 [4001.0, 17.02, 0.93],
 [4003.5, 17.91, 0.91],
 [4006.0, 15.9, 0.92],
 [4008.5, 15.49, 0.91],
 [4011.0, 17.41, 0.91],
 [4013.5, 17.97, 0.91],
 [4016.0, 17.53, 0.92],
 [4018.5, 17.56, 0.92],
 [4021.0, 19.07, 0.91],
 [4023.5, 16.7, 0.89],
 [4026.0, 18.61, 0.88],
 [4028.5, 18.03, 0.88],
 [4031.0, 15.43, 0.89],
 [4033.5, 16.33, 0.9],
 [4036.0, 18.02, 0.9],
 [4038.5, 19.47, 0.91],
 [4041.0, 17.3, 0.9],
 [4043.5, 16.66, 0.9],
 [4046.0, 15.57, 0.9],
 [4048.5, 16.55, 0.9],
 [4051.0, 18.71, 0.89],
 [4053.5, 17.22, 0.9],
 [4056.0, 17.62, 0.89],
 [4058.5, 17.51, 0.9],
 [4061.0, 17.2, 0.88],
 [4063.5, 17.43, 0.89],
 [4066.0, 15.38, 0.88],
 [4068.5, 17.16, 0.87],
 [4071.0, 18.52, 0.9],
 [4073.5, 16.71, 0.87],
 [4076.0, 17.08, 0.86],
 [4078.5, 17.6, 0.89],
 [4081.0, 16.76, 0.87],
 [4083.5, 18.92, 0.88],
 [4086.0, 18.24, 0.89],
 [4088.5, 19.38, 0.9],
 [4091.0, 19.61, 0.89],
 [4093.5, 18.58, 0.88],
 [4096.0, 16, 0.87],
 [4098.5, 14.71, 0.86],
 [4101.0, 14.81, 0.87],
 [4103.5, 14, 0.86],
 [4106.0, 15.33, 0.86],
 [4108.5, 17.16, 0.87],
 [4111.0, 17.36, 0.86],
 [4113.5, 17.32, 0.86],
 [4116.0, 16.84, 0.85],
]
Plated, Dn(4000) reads 1.69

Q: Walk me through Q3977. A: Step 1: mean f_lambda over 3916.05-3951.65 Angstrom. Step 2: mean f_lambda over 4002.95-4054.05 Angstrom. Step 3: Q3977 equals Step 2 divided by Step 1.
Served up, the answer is 1.7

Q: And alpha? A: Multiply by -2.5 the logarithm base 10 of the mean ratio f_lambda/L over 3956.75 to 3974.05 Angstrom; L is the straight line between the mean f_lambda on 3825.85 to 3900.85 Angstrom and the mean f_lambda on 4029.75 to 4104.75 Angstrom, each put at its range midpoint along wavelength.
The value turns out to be 0.46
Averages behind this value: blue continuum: 10.3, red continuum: 17.1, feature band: 8.94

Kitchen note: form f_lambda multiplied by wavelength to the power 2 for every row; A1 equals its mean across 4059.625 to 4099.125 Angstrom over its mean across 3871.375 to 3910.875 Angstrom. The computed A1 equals 1.65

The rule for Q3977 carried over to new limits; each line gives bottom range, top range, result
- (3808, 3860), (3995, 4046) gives 1.82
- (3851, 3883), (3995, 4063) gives 1.60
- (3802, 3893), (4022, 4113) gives 1.71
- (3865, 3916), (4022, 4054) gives 1.47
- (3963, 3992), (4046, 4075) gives 1.46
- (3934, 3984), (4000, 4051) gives 1.62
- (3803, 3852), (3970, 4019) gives 1.60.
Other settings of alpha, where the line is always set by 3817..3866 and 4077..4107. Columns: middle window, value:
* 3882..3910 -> -0.09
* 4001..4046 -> -0.16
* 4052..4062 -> -0.10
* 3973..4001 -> -0.07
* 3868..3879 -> -0.05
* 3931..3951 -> 0.31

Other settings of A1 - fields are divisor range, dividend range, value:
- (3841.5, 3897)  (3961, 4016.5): 1.36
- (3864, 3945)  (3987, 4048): 1.64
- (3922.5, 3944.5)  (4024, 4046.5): 2.09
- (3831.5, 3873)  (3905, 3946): 1.10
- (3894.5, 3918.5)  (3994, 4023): 1.37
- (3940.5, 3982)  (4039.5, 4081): 1.63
